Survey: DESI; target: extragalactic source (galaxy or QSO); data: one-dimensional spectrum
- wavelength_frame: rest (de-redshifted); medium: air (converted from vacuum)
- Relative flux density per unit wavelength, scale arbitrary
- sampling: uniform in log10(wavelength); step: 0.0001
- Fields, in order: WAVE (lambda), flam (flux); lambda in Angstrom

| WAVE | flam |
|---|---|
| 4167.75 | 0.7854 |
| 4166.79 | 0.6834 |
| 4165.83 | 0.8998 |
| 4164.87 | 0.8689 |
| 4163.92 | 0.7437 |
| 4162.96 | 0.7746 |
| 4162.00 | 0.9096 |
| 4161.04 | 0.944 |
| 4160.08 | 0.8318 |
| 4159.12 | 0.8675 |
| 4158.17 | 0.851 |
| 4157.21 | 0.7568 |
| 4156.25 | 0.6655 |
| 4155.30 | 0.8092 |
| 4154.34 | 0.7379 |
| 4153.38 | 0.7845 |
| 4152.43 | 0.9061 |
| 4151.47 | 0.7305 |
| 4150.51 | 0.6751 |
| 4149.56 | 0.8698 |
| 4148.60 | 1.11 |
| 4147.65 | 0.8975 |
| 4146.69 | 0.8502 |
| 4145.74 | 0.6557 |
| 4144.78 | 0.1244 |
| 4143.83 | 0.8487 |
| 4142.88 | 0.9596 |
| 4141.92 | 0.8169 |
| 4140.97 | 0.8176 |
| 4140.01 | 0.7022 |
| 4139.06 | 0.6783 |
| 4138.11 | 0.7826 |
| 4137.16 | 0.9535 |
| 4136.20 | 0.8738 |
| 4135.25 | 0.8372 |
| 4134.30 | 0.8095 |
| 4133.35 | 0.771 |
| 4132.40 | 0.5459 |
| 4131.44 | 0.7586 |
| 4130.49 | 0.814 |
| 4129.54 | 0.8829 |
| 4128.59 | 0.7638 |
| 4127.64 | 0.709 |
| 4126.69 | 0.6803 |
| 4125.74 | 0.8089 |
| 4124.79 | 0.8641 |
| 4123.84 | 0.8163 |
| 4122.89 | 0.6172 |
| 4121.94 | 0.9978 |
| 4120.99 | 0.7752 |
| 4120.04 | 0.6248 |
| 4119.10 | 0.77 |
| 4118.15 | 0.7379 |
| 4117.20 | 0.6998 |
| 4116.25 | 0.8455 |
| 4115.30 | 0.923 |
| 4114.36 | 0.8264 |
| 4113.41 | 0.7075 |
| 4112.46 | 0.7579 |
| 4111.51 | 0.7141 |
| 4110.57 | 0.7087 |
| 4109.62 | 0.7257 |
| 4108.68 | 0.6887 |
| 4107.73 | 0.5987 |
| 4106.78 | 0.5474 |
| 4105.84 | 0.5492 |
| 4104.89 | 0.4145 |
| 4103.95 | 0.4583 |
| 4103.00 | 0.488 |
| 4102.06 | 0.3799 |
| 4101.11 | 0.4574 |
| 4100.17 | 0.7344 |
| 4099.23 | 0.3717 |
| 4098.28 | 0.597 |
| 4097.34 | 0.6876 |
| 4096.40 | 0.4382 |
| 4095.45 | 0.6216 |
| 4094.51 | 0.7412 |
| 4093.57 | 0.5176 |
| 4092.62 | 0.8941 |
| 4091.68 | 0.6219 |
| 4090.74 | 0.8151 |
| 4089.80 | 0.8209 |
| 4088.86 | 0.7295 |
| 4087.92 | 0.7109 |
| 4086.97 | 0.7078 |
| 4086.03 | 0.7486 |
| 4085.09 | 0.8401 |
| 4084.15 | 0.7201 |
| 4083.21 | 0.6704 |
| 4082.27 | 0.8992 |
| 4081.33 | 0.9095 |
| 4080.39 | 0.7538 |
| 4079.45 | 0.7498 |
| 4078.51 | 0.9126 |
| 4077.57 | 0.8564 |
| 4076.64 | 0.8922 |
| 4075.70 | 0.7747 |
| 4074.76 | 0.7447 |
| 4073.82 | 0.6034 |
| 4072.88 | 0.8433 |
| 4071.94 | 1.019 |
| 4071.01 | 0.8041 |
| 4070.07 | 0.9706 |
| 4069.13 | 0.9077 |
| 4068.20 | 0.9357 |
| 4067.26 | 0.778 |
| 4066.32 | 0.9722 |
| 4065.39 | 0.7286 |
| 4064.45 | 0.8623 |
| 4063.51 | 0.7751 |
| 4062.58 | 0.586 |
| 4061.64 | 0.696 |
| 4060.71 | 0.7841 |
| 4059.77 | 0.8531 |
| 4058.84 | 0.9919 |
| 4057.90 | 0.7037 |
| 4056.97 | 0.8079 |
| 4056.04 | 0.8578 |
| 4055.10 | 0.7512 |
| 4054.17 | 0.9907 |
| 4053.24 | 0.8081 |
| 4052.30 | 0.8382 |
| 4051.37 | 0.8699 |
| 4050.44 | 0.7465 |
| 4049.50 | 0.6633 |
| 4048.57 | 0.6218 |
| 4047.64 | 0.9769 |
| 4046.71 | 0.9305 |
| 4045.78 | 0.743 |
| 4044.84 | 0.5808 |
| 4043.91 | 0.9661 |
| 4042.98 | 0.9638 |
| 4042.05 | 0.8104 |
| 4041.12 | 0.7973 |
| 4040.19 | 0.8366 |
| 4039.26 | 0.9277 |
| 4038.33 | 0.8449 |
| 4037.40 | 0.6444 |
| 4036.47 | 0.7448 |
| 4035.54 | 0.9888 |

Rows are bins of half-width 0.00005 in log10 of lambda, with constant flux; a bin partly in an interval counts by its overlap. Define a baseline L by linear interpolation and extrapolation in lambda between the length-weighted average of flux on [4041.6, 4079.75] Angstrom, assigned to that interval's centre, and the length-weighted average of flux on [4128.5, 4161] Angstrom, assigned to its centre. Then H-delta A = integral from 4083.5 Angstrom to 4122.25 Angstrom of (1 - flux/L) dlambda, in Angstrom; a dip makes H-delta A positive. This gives 6.28 Angstrom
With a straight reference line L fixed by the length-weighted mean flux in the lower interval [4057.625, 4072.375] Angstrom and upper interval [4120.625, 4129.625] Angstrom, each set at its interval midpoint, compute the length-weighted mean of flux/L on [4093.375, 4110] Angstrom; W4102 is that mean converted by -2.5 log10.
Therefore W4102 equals 0.40 mag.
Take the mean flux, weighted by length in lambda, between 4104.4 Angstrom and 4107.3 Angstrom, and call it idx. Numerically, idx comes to 0.505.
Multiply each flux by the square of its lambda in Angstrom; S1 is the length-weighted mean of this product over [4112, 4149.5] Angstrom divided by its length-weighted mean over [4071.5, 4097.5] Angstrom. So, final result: 1.1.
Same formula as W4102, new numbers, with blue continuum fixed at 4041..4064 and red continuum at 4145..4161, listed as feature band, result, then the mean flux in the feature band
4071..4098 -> 0.06 mag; 0.758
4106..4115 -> 0.16 mag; 0.697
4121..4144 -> 0.01 mag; 0.795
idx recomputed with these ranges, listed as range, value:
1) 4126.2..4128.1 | 0.696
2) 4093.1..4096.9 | 0.581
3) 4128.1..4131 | 0.82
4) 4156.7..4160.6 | 0.826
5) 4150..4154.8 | 0.768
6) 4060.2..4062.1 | 0.742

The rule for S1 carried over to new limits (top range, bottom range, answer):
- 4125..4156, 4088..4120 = 1.21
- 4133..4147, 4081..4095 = 1.04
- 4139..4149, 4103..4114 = 1.26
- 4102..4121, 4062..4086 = 0.83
